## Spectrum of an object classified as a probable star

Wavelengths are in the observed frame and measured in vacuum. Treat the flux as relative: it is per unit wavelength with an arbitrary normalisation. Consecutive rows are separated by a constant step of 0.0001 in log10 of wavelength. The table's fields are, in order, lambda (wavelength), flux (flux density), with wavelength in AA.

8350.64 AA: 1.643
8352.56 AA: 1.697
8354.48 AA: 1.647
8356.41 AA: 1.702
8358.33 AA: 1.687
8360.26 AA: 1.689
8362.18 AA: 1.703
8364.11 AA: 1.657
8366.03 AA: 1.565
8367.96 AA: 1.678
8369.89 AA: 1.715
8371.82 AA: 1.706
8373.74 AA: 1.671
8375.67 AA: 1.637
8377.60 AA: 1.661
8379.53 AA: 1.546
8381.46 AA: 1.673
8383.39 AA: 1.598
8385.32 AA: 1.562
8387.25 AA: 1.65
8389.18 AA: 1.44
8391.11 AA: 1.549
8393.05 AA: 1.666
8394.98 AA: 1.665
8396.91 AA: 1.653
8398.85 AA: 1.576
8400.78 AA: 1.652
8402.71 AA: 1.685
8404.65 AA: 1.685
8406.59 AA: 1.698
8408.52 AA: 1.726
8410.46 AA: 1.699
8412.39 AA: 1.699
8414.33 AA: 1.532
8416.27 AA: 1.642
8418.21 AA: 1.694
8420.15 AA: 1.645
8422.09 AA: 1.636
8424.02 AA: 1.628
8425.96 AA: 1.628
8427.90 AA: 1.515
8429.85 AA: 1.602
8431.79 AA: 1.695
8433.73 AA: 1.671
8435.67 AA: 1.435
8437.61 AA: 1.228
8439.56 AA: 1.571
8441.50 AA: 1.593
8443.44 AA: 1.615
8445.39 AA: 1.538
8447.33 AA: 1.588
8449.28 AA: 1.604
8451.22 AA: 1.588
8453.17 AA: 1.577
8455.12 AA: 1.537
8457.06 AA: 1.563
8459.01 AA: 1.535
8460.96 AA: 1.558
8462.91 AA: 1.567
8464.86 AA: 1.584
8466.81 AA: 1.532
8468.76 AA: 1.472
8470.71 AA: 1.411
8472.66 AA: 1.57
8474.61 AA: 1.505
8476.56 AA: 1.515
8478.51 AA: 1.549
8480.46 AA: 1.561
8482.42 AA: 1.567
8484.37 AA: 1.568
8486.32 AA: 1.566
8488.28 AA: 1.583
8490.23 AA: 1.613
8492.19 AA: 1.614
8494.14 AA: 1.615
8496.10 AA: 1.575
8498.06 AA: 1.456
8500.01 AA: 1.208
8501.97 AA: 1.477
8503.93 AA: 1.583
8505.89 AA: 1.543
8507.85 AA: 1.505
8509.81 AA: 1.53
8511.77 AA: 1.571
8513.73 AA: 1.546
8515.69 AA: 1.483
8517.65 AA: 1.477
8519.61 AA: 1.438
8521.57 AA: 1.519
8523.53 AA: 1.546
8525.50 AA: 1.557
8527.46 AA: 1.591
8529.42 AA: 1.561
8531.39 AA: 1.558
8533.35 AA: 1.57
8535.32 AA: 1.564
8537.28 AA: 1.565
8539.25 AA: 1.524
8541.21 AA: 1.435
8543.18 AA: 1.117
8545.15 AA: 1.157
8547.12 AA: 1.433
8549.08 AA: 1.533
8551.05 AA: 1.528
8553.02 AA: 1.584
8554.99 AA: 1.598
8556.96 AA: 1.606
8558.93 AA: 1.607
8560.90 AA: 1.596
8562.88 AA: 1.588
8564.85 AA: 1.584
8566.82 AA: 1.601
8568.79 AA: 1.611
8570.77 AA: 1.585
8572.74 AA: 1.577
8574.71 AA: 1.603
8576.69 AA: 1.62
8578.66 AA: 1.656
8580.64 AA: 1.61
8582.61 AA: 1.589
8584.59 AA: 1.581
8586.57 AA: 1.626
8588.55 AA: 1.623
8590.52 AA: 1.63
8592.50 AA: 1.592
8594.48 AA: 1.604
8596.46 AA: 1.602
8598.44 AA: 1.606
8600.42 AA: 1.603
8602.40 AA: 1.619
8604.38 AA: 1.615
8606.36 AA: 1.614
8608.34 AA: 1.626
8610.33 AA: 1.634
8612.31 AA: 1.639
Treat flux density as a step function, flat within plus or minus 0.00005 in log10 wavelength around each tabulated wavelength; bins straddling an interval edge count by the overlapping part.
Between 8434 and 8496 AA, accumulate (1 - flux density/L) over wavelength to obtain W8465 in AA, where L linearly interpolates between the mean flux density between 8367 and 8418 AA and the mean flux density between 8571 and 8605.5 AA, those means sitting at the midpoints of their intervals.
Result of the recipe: 3.1 AA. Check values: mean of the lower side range 1.64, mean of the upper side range 1.61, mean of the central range 1.55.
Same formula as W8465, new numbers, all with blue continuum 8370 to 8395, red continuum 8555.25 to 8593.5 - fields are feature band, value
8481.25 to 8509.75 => 1.4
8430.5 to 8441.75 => 0.6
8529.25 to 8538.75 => 0.3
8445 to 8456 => 0.3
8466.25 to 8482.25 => 0.9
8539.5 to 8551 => 1.7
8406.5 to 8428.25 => -0.4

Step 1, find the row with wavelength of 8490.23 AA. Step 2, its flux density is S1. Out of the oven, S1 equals 1.613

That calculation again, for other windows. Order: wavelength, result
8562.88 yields 1.588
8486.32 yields 1.566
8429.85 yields 1.602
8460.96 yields 1.558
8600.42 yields 1.603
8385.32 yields 1.562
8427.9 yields 1.515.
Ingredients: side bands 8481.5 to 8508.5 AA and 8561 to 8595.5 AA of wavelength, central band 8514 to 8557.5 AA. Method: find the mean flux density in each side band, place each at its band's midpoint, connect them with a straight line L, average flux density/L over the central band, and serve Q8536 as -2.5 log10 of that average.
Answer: 0.05 mag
